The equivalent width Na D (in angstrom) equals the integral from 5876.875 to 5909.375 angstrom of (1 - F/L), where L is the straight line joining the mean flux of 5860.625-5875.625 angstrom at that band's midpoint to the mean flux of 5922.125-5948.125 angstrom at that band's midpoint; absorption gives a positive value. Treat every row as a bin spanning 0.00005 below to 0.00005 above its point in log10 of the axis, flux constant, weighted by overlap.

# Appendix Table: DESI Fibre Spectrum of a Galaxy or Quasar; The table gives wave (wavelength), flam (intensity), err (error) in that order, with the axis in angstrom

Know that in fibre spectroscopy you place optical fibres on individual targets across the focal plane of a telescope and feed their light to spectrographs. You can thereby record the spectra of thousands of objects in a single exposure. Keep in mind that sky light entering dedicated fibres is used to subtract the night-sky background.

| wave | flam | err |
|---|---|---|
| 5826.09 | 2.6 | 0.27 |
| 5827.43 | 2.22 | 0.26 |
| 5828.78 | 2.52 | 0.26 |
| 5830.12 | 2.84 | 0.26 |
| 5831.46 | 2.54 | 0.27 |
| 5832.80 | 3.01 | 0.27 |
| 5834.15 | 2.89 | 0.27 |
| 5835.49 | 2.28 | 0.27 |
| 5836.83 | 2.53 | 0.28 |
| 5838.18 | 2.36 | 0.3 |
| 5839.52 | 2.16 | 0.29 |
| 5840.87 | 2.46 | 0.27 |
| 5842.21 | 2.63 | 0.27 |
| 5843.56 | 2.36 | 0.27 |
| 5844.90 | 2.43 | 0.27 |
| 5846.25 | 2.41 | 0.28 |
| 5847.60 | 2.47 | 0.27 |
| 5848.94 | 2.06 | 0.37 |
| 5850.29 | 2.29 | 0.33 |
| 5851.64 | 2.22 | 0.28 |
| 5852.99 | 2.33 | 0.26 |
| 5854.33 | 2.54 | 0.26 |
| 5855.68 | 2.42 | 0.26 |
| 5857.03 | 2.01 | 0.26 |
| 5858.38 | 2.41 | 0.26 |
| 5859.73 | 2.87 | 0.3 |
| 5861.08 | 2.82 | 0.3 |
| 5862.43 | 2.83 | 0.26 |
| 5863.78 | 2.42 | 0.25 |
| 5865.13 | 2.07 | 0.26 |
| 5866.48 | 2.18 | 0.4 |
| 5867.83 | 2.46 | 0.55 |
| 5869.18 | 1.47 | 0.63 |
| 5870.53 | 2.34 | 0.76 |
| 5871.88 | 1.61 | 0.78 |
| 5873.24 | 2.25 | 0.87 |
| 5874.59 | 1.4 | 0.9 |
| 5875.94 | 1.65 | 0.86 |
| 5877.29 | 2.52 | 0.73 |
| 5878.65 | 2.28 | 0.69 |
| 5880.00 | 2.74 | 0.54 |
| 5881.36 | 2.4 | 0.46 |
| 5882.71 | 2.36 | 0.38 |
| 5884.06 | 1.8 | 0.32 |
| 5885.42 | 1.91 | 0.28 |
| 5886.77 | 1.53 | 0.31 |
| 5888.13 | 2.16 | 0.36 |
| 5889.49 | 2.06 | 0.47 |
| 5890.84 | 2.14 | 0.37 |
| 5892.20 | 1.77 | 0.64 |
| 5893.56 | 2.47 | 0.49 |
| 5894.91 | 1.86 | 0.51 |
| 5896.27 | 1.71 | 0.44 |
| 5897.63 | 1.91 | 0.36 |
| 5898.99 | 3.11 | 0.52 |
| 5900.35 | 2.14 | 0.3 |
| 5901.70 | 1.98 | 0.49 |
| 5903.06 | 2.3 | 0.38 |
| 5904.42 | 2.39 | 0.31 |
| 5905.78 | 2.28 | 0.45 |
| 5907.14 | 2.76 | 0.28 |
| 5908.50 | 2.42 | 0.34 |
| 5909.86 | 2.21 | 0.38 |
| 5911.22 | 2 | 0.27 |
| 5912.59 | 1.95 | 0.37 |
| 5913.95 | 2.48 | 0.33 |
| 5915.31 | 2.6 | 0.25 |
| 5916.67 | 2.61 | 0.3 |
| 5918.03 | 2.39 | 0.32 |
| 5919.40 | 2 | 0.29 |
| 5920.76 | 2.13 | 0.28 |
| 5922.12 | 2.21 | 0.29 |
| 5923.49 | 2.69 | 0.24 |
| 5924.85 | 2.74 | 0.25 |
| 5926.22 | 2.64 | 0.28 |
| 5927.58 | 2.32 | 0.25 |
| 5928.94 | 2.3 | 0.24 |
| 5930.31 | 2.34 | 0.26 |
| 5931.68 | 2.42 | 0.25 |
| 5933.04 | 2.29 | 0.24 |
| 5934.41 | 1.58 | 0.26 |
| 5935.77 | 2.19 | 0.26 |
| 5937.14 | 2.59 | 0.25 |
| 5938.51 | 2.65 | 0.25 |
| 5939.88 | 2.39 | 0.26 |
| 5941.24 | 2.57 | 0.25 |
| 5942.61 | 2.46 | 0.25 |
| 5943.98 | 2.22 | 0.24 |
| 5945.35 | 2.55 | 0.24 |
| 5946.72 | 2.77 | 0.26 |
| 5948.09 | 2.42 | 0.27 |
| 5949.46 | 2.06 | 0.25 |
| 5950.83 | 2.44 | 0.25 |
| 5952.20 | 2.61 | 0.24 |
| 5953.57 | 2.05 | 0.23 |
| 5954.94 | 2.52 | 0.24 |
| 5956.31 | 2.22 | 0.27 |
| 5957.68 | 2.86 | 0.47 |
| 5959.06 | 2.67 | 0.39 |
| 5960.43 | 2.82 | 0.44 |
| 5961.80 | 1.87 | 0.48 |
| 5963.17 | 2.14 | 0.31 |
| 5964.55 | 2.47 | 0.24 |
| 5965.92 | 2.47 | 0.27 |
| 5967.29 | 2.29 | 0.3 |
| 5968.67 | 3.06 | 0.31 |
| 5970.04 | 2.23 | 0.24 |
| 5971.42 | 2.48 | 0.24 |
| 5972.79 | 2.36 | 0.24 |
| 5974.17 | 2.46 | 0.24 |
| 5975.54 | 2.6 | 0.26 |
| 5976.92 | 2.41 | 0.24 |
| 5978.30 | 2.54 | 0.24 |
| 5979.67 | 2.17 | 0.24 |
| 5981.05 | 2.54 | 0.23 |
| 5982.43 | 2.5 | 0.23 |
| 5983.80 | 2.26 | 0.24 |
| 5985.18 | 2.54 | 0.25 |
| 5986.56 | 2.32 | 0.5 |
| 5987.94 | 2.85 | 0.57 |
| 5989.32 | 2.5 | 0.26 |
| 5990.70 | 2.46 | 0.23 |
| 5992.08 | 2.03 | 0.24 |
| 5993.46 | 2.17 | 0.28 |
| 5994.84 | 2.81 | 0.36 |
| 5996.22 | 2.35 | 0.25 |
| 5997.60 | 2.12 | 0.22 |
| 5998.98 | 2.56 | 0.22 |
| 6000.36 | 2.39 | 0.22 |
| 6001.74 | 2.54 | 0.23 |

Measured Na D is 0.6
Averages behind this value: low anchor 2.15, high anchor 2.42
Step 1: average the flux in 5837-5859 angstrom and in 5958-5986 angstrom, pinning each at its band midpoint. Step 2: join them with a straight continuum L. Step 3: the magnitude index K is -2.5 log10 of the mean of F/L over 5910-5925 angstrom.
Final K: 0.04 mag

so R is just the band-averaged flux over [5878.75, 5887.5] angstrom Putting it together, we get 2.13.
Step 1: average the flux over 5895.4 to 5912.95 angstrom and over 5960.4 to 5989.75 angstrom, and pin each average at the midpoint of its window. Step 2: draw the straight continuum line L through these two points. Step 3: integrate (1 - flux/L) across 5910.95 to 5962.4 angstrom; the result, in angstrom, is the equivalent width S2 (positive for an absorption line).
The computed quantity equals -1.2 angstrom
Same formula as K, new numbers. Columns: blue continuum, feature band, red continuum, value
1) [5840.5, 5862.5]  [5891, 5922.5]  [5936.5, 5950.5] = 0.10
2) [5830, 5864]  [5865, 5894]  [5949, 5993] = 0.19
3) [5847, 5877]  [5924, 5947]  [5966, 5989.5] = -0.01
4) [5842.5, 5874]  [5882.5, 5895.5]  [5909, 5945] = 0.17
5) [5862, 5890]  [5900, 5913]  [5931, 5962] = -0.01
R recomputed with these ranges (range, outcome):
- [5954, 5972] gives 2.46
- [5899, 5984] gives 2.4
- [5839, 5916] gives 2.24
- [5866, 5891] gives 2.06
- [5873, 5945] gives 2.25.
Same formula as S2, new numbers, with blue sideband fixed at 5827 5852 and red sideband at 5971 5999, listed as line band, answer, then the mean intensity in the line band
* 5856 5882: 2.15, 2.25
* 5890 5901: 1.39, 2.14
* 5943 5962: -0.12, 2.45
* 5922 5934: 0.05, 2.43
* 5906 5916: 0.41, 2.34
